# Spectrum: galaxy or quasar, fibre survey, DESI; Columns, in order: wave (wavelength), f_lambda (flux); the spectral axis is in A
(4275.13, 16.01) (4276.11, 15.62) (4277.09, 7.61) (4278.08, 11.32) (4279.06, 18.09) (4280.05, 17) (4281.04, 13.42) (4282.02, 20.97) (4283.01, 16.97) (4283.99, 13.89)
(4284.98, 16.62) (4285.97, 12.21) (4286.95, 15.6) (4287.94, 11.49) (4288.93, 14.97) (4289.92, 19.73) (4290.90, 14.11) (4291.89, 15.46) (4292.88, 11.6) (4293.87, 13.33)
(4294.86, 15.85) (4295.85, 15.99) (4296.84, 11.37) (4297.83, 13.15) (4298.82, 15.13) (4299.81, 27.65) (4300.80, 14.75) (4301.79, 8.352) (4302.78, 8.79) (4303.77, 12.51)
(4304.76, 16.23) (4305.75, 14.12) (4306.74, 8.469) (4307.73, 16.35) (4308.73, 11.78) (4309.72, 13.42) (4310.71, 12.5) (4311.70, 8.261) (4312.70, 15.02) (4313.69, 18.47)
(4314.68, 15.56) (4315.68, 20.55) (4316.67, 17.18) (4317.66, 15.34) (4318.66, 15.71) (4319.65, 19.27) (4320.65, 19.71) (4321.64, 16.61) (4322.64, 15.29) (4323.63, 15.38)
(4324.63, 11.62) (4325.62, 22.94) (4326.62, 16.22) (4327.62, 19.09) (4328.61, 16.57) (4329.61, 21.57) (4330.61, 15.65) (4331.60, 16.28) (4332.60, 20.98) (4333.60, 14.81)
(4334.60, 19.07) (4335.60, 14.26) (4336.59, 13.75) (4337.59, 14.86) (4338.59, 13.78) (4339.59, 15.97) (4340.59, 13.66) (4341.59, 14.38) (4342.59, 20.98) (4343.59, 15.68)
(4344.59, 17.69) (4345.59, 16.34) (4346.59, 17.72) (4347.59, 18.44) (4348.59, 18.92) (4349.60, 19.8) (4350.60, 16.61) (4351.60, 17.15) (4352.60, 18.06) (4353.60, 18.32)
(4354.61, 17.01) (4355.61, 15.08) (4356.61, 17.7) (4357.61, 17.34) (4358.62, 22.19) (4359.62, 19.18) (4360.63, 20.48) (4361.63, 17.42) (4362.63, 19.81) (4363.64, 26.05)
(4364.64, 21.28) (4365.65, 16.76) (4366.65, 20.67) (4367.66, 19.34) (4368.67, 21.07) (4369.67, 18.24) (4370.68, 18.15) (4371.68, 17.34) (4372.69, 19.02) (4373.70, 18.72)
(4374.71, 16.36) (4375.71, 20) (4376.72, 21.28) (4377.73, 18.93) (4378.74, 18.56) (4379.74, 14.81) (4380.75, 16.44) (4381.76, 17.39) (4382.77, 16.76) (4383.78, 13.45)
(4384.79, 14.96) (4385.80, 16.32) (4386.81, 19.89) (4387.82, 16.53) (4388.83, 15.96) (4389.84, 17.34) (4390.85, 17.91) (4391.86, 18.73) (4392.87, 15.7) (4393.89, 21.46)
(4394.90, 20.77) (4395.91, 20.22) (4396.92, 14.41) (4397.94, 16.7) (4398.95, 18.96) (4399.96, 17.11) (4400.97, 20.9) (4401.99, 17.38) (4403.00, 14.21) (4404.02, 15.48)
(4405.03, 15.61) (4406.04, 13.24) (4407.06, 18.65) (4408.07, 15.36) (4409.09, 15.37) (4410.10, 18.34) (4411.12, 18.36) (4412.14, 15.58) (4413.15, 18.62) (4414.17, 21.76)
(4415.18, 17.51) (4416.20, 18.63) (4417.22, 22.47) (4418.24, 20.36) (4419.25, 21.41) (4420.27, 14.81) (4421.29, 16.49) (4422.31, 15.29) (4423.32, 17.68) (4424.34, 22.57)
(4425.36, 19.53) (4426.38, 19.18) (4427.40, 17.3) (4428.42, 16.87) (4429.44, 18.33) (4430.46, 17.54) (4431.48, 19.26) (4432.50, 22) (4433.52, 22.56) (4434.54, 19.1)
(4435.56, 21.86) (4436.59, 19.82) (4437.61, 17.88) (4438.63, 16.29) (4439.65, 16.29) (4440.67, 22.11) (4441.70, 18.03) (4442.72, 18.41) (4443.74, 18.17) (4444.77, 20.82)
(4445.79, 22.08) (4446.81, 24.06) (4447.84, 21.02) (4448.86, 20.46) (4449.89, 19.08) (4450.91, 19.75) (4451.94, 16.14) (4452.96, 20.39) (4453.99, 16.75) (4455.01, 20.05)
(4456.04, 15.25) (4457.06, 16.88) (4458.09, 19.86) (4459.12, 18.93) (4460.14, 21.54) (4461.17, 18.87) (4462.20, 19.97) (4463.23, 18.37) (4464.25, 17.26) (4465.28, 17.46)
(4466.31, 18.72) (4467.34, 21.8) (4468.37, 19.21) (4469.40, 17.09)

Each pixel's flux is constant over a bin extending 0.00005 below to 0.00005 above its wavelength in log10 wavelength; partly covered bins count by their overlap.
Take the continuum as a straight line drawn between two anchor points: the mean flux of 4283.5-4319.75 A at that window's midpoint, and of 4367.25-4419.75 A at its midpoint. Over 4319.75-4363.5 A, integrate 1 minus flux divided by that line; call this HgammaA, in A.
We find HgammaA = -3.8 A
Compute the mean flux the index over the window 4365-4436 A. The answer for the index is 18.1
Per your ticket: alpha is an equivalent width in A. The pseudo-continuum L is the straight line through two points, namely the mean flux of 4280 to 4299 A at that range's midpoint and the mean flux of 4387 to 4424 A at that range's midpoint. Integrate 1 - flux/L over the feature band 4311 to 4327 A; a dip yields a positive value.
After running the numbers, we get -0.8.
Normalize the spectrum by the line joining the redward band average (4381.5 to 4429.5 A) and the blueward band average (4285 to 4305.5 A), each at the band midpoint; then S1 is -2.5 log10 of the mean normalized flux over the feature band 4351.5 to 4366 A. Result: -0.17 mag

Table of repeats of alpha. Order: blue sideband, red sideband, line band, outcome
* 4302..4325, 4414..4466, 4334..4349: -0.7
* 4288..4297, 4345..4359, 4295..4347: 1.6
